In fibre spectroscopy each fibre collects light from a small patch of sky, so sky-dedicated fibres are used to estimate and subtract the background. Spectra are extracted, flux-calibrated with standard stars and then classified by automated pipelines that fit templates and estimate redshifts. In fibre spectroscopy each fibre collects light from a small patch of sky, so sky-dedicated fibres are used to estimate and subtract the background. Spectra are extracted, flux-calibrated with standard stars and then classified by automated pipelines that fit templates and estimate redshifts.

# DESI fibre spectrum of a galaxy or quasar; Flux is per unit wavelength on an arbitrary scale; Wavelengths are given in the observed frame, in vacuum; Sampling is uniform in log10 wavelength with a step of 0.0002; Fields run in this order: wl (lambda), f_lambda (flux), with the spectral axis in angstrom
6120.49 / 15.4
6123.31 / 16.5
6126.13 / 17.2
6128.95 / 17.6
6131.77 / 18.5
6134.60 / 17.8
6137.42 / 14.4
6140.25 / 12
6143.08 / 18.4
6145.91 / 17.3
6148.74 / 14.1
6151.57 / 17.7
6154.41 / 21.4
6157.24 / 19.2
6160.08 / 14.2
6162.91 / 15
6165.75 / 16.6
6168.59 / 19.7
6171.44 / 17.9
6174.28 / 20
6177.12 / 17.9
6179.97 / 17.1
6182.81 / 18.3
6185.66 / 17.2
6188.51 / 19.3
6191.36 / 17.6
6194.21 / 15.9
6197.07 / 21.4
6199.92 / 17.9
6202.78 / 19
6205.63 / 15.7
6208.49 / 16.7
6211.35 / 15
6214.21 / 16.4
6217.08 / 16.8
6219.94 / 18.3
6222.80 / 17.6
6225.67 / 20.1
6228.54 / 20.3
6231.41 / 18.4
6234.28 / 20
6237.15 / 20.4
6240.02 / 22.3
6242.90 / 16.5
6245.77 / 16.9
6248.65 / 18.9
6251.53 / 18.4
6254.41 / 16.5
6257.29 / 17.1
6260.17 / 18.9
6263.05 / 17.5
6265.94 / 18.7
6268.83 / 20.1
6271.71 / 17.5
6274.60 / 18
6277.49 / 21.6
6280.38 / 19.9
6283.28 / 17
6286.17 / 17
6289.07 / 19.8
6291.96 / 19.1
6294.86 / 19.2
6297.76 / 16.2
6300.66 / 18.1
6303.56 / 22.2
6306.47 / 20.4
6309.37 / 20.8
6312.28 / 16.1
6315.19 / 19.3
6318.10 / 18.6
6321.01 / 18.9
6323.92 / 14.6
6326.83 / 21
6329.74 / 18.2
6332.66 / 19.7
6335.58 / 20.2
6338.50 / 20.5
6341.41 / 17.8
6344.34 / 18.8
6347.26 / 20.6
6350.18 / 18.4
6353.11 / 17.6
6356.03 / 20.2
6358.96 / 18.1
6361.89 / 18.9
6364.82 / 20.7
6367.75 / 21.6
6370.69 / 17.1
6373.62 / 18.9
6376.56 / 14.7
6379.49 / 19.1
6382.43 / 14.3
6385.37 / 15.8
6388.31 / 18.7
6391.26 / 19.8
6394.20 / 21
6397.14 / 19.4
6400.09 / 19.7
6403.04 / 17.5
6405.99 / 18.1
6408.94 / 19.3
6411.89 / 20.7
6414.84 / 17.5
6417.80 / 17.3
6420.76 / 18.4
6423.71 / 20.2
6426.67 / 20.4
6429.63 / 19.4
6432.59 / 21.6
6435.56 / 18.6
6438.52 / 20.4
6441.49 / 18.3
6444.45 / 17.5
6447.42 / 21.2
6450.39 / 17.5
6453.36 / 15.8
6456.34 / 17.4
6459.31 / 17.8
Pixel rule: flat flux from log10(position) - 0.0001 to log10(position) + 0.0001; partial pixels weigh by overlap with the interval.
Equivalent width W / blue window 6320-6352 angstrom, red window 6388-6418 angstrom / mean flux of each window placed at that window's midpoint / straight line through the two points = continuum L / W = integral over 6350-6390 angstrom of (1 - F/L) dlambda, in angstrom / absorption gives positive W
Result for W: 1.8 angstrom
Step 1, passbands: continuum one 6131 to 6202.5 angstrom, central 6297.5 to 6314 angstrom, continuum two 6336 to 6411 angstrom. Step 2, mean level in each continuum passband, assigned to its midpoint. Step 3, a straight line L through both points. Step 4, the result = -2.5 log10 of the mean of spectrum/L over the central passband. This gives -0.05 mag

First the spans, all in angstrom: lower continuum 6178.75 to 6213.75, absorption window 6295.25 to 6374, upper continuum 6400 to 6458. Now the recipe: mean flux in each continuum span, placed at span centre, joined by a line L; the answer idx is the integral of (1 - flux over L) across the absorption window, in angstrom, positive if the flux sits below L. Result -3.1 angstrom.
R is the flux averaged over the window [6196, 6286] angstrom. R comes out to 18.4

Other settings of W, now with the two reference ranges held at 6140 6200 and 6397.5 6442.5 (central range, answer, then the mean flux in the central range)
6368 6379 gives 0.7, 17.6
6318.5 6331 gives 0.3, 18.2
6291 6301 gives 0.2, 18.1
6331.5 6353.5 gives -0.7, 19.3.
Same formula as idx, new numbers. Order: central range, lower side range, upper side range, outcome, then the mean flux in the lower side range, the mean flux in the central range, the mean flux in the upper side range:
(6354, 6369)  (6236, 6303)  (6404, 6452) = -0.7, 18.5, 19.8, 19.1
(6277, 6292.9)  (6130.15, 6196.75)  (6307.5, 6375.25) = -0.4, 17.4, 18.9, 19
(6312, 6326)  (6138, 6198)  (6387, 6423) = 0.5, 17.5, 17.8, 19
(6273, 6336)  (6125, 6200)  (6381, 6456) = -2.5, 17.5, 18.9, 18.7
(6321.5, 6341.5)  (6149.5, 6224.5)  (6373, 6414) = -0.9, 17.7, 18.9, 18.3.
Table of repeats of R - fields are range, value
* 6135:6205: 17.5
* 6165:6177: 18.6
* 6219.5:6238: 19.3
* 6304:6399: 18.8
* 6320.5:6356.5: 18.9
